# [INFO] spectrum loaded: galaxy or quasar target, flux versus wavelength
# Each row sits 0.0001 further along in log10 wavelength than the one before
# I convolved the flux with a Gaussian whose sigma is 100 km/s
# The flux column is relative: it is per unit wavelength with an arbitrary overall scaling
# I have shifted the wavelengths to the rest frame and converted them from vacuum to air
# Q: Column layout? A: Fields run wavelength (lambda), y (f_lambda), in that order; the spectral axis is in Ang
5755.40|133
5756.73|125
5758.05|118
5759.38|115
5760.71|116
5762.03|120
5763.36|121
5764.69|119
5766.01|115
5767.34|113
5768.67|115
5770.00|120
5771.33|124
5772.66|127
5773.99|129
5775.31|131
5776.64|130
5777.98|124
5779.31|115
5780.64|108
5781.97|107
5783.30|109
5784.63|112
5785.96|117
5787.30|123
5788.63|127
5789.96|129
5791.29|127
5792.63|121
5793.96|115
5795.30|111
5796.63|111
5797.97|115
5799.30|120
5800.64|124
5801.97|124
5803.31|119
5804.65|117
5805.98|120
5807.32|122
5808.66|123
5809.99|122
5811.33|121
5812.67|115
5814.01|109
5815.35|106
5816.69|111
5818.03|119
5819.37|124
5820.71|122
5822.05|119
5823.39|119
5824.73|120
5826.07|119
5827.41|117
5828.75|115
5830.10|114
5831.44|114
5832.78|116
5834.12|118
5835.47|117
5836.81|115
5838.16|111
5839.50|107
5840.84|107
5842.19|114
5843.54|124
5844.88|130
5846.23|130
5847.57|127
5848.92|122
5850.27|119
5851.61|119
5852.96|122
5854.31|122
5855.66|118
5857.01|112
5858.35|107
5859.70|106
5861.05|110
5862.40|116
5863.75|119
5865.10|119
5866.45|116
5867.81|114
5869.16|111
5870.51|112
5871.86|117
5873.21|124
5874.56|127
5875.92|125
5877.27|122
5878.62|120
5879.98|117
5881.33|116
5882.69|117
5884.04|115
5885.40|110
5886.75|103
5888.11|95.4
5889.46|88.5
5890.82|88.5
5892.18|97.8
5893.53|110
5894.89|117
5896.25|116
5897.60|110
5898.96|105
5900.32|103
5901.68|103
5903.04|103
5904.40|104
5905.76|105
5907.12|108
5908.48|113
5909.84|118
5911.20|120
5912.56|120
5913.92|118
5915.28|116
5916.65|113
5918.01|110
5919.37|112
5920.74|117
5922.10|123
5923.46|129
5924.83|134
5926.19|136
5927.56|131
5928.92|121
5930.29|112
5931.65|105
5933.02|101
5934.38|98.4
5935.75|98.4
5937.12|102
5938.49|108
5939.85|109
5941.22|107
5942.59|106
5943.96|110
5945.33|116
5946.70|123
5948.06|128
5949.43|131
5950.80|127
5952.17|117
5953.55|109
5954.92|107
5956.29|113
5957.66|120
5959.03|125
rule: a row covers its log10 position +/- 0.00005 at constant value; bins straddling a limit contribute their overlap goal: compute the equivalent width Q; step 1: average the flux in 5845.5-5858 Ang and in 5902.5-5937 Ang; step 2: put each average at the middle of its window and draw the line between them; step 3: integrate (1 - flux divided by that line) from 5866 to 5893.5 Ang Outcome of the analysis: 1.5 Ang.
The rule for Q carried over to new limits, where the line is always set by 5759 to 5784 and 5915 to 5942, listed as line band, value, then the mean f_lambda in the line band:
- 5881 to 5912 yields 2.12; 107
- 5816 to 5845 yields 0.10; 117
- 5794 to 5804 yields 0.04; 117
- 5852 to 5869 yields 0.16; 115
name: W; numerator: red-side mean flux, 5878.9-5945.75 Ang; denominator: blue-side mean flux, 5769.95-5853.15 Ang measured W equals 0.9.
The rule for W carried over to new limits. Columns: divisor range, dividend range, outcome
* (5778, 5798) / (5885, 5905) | 0.89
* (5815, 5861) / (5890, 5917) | 0.93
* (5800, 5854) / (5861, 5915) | 0.95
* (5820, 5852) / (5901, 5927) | 0.98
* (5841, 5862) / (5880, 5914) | 0.91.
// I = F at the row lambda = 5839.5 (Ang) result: 107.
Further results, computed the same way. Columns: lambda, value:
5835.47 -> 117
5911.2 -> 120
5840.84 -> 107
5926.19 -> 136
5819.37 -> 124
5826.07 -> 119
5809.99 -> 122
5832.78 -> 116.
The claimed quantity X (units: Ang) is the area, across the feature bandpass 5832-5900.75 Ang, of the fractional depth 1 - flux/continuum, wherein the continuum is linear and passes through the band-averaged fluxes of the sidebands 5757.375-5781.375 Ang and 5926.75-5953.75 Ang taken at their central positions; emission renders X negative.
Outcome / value 1.1 Ang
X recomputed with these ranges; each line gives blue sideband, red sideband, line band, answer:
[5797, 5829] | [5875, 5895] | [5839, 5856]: -0.9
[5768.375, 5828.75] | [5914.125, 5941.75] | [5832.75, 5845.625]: 0.2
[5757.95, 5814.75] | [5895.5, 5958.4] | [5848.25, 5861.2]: 0.1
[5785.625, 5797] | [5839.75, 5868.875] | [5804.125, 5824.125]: 0.2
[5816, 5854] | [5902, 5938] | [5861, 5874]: 0.1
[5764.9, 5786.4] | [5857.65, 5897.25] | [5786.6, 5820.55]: -0.6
